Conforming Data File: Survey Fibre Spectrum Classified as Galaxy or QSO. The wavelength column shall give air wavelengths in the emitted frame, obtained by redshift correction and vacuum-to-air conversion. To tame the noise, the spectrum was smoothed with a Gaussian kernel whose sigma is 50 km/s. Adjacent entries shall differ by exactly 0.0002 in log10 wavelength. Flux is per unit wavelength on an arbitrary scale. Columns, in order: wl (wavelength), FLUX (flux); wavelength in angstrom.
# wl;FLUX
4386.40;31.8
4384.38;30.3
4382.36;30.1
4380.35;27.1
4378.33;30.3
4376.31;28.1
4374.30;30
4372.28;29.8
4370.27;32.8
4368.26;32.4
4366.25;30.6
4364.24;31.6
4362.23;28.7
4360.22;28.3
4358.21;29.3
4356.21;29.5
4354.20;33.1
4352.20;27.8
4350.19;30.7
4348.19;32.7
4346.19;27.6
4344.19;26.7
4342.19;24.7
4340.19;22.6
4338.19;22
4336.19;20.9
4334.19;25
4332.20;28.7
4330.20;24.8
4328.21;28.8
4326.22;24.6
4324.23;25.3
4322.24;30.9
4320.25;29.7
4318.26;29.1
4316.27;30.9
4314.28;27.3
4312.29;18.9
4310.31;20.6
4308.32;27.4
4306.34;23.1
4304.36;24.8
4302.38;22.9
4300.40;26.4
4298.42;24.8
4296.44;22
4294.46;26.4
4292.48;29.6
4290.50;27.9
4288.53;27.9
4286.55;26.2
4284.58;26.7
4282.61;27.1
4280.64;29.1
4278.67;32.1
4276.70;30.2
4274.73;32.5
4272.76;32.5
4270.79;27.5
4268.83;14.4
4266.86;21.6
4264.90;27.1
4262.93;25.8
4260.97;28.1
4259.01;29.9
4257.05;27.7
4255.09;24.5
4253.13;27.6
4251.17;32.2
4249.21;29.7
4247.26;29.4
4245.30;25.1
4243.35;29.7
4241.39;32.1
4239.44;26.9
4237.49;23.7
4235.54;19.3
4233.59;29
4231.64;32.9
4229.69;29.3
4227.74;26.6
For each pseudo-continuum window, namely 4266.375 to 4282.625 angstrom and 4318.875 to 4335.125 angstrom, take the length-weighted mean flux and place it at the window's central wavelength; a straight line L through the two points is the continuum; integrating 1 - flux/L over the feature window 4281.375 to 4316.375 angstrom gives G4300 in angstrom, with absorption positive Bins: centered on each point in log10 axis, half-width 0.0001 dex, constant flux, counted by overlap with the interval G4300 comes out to 2.5 angstrom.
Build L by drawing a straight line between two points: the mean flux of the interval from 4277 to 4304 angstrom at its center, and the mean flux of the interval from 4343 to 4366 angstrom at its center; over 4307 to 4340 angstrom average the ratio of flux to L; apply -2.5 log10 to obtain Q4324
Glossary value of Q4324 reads 0.10 mag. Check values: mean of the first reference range 26.9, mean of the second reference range 29.6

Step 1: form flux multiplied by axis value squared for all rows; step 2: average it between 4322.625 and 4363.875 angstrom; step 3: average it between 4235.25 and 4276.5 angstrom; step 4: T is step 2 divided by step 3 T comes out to 1.04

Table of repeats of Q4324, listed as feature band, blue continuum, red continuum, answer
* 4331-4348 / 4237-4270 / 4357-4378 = 0.168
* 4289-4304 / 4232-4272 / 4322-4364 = 0.051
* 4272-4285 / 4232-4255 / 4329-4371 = -0.086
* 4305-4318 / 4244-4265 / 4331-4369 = 0.125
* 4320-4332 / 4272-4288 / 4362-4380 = 0.100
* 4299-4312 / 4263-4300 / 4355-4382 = 0.160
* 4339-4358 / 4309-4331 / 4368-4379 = 0.010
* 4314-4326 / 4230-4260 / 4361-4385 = 0.022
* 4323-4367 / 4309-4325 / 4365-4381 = 0.038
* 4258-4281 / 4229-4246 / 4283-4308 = -0.038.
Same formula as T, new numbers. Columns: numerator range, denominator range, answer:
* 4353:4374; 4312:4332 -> 1.14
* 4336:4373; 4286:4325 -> 1.12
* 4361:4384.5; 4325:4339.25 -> 1.23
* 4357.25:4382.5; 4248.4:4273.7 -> 1.18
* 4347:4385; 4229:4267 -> 1.15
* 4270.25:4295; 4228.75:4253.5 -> 1.05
